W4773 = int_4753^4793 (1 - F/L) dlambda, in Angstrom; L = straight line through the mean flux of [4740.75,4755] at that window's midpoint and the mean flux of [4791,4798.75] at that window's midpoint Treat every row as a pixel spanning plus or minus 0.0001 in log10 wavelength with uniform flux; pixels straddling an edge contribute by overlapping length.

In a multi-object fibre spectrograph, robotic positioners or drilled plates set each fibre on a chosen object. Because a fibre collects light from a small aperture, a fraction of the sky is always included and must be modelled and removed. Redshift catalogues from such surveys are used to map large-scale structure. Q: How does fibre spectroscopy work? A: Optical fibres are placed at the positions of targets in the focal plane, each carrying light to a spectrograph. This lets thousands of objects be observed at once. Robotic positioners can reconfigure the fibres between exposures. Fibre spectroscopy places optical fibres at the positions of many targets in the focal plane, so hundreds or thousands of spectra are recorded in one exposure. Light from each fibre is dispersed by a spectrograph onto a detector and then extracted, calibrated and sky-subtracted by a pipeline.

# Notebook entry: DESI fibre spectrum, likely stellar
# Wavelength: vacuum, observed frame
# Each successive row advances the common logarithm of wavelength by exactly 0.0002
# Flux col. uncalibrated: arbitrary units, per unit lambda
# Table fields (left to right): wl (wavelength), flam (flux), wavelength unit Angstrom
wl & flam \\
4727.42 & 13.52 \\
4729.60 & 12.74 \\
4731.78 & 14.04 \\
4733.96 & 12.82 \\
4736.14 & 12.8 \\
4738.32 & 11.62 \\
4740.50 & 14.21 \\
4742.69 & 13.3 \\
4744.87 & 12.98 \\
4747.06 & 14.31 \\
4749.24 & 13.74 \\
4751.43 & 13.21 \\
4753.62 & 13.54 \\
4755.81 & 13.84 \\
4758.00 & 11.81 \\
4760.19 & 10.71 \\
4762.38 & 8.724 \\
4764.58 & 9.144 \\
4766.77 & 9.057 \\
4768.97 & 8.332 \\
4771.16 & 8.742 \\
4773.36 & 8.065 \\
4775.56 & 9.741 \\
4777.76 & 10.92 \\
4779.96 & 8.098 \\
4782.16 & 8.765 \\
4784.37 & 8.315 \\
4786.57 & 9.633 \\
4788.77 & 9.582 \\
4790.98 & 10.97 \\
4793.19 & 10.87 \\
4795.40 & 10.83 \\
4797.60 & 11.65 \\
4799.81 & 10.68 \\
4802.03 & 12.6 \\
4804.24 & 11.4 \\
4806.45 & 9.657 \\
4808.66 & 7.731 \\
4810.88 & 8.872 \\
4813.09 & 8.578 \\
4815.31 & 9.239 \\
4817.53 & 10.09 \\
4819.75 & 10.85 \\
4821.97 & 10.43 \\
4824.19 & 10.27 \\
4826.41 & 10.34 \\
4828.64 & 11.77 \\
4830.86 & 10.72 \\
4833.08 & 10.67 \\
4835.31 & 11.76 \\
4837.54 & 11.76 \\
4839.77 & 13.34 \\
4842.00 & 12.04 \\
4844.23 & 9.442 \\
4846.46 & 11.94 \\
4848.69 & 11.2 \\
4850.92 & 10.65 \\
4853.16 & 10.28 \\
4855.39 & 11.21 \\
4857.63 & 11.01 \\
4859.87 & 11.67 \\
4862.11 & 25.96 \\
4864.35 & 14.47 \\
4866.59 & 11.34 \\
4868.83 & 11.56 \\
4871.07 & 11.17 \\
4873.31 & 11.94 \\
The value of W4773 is 7.8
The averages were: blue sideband 13.6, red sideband 11.1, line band 9.86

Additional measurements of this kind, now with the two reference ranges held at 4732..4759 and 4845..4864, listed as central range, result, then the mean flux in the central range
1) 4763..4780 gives 5.3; 9.06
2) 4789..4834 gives 9.2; 10.4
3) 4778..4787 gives 2.9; 8.84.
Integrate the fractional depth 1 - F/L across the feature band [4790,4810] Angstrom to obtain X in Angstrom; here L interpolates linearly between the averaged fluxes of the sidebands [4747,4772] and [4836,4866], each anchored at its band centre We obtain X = 1.9 Angstrom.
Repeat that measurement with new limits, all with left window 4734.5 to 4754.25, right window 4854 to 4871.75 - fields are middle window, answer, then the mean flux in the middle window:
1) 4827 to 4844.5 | 2.6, 11.5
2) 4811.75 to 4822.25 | 2.9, 9.77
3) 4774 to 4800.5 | 6.8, 9.96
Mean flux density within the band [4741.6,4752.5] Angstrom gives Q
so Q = 13.5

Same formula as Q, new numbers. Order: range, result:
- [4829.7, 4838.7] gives 11.2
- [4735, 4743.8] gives 13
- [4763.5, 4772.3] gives 8.82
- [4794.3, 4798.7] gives 11.3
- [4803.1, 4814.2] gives 9.26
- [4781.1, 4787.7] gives 8.91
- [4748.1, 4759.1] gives 13.2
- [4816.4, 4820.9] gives 10.5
